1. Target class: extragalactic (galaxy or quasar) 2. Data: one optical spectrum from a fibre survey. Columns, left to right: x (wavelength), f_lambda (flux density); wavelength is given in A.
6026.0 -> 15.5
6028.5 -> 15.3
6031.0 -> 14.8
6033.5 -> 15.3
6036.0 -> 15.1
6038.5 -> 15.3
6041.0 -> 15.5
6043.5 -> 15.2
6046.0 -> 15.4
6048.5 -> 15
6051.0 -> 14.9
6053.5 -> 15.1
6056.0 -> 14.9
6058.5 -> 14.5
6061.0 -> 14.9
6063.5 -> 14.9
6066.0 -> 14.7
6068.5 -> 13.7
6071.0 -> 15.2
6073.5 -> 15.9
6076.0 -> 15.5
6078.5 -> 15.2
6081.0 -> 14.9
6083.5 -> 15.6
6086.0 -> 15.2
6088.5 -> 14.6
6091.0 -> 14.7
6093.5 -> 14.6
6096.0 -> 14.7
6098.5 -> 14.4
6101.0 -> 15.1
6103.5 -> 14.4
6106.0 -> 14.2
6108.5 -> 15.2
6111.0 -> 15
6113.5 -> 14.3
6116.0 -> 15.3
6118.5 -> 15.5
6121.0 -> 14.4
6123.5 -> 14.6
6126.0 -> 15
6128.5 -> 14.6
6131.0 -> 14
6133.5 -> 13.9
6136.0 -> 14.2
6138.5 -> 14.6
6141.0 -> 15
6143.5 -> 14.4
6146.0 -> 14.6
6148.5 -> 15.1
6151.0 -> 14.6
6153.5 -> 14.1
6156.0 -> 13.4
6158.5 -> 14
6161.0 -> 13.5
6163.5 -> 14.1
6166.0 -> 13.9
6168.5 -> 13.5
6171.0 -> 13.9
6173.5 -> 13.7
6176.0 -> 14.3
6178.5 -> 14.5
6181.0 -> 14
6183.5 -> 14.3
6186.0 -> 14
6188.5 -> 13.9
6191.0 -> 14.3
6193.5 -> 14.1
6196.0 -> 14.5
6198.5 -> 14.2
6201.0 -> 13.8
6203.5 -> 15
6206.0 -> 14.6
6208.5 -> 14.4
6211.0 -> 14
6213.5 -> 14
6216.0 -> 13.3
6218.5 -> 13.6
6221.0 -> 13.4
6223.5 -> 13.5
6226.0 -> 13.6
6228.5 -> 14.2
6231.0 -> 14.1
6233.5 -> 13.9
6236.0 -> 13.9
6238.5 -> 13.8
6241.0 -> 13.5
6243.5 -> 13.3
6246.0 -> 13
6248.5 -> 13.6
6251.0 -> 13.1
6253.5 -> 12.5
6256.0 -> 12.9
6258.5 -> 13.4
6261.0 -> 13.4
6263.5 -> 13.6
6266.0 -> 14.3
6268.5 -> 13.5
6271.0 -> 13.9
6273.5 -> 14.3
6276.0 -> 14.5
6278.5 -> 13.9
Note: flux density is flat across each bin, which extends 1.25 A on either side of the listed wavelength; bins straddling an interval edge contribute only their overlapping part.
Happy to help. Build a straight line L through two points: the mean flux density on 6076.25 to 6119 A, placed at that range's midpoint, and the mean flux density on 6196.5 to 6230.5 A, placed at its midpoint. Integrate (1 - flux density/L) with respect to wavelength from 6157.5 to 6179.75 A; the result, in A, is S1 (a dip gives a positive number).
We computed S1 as 0.62 A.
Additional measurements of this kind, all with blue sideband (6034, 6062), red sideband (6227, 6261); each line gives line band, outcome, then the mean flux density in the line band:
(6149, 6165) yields 0.21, 14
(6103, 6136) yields -0.32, 14.6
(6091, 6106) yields 0.06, 14.6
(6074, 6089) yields -0.43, 15.2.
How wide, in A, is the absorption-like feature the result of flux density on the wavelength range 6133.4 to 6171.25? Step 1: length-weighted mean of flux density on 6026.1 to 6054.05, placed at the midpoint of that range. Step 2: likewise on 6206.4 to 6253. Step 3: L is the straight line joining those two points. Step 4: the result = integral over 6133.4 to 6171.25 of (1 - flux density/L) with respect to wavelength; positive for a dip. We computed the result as 0.3 A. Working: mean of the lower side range 15.2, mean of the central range 14.2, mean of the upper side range 13.7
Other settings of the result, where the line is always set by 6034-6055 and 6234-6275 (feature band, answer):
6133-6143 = 0.0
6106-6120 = -0.3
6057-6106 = 0.1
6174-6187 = -0.1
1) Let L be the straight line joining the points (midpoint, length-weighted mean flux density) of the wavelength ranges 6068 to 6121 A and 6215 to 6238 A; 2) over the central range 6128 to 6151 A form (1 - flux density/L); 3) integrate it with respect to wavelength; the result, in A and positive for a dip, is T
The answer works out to 0.03 A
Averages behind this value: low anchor 14.9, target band 14.5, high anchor 13.7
